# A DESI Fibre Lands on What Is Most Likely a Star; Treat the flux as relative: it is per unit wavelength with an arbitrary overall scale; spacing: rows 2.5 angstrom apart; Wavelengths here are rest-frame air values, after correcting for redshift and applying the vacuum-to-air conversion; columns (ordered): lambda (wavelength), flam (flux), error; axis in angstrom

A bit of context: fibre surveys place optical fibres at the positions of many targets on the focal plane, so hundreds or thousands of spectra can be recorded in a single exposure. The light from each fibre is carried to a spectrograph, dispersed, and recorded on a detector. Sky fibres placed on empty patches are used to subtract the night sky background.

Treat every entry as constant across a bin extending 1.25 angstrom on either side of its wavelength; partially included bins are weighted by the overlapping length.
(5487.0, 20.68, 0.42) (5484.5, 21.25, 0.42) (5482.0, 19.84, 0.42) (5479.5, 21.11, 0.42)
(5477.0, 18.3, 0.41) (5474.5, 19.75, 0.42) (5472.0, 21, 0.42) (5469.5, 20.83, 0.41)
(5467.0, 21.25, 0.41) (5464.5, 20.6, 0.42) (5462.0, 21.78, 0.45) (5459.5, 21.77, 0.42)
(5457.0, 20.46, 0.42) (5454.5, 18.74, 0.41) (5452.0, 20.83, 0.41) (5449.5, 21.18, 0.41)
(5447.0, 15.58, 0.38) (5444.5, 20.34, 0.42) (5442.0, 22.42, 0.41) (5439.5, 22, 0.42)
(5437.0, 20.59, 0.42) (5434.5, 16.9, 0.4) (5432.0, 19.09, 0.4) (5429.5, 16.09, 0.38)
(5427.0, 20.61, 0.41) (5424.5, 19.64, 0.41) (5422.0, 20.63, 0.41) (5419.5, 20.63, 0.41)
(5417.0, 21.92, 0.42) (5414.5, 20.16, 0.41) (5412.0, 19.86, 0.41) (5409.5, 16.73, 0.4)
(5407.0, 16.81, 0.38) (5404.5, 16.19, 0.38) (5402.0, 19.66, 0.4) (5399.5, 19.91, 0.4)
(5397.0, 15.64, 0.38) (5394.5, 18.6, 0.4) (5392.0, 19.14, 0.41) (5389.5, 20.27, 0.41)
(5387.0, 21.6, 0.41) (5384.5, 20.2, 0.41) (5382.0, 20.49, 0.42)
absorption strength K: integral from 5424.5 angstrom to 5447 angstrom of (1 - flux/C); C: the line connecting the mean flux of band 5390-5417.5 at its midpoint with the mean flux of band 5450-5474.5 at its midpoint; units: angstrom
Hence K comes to 0.3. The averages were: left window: 18.6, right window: 20.8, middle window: 19.5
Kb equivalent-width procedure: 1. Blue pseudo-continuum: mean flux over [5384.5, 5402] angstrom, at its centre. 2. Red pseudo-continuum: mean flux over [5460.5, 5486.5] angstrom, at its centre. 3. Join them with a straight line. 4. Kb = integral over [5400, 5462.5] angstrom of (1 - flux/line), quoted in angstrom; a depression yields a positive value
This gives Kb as 1.0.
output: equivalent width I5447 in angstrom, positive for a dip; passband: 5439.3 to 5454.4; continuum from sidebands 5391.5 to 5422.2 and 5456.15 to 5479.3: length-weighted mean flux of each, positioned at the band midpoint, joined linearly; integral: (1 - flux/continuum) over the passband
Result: -0.1 angstrom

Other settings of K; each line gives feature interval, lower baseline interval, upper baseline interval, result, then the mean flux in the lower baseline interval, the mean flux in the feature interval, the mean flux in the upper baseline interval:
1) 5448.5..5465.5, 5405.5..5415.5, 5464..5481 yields -0.8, 18.3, 20.8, 20.4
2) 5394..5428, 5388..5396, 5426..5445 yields 0.7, 19.3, 19.1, 19.7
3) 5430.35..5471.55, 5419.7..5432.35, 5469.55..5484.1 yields -1.1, 19.3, 20.2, 20.1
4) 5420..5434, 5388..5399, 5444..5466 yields 0.2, 18.6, 19.2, 20.1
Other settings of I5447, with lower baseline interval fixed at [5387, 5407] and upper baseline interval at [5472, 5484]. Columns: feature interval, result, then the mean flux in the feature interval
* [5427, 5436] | 0.6 angstrom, 17.9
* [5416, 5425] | -0.8 angstrom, 20.8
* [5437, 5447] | -0.7 angstrom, 20.7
